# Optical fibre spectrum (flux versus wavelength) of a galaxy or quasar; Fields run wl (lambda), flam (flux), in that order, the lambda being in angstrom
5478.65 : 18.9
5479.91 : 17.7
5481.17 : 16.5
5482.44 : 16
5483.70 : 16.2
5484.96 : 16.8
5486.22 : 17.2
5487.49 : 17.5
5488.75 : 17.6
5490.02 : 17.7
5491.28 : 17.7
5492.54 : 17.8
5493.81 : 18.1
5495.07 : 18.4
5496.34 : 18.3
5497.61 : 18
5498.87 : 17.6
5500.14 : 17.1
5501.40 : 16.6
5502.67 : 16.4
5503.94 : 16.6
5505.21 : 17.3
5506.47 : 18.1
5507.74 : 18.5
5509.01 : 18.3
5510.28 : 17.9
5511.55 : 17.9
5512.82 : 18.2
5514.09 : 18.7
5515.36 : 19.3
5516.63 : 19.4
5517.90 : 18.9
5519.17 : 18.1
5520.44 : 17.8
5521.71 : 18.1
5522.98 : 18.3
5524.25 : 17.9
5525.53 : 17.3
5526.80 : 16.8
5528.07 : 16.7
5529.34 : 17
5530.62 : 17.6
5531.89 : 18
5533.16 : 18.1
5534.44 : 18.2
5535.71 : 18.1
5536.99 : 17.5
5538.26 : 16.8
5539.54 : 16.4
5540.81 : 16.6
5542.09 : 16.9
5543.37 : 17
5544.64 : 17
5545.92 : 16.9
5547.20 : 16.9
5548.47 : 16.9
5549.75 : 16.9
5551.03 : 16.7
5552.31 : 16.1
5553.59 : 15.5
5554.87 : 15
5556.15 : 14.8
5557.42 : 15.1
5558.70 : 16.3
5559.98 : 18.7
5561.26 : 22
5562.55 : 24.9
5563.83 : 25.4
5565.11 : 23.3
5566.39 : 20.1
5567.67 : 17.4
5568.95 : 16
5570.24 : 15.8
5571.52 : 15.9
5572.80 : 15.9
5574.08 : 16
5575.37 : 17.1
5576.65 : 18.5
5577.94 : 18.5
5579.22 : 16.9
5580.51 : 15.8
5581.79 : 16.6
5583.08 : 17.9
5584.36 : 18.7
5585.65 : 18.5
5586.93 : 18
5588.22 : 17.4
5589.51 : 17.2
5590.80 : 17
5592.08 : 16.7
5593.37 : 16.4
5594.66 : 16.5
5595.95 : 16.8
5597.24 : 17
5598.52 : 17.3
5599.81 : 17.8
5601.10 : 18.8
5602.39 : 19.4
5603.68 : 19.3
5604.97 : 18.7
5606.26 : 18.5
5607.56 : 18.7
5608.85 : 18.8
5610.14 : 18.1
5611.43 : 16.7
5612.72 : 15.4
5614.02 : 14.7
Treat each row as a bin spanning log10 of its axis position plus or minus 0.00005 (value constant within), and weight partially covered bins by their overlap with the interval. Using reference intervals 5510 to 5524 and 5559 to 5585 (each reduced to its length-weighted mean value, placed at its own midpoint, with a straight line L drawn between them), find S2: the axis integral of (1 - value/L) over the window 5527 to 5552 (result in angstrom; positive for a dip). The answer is 1.79 angstrom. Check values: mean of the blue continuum 18.4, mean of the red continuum 18.5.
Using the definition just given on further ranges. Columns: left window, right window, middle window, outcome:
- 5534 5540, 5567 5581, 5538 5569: -1.43 angstrom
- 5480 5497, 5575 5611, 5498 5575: -0.64 angstrom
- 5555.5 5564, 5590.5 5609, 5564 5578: 0.72 angstrom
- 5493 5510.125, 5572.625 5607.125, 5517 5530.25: -0.08 angstrom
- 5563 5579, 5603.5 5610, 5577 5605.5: 1.46 angstrom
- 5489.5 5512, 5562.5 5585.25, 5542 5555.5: 1.13 angstrom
